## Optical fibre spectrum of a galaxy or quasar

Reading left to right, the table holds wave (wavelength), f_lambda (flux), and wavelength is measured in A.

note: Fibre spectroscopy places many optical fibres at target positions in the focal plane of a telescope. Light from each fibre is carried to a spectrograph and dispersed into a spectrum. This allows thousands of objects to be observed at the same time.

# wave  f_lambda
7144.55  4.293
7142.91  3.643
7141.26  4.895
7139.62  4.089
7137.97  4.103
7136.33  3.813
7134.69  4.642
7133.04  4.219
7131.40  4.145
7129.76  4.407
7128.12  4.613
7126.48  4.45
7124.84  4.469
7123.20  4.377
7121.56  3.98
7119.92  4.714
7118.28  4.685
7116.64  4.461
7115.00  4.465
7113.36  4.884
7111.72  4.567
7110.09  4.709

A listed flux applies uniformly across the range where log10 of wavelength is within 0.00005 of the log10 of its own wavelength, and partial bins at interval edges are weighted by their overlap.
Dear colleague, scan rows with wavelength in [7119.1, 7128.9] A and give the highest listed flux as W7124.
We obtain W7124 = 4.714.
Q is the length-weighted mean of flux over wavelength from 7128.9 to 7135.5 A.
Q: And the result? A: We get 4.35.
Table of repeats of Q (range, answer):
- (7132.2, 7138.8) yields 4.19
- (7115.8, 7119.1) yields 4.57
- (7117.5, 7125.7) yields 4.44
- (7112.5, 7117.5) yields 4.6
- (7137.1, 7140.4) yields 4.09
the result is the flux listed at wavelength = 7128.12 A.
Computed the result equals 4.613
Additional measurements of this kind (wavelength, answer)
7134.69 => 4.642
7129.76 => 4.407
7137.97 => 4.103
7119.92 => 4.714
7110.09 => 4.709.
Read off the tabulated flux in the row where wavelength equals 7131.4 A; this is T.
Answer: 4.145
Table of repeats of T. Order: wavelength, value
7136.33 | 3.813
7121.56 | 3.98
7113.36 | 4.884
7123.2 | 4.377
